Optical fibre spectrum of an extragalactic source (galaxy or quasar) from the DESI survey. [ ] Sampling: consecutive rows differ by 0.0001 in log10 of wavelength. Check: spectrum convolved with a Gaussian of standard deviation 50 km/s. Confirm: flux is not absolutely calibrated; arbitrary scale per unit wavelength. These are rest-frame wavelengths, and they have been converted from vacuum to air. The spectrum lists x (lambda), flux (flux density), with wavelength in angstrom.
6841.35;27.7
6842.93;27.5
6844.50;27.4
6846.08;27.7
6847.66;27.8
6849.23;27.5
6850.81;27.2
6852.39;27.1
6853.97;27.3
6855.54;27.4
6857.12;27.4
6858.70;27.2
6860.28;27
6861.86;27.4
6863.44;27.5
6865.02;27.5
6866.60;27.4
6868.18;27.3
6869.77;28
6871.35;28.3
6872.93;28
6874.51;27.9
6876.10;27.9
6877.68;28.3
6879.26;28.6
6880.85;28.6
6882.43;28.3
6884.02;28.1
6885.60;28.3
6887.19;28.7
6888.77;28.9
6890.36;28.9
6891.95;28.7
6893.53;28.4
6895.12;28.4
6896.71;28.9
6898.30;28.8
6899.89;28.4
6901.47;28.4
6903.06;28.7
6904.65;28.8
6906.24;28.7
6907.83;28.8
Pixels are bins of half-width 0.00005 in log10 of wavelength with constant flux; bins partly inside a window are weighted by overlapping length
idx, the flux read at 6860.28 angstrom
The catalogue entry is 27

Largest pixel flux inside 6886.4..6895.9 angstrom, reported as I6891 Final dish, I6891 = 28.9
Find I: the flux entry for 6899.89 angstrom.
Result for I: 28.4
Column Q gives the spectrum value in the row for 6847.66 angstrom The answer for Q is 27.8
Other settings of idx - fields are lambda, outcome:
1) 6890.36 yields 28.9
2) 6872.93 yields 28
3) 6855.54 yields 27.4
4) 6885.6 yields 28.3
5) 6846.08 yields 27.7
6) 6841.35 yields 27.7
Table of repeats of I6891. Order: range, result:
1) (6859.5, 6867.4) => 27.5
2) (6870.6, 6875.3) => 28.3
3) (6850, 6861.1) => 27.4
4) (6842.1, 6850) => 27.8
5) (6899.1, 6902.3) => 28.4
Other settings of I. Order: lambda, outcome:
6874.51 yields 27.9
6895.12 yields 28.4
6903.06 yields 28.7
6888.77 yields 28.9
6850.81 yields 27.2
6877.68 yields 28.3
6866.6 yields 27.4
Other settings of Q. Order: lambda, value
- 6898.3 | 28.8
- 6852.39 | 27.1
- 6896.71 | 28.9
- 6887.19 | 28.7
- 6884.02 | 28.1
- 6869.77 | 28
